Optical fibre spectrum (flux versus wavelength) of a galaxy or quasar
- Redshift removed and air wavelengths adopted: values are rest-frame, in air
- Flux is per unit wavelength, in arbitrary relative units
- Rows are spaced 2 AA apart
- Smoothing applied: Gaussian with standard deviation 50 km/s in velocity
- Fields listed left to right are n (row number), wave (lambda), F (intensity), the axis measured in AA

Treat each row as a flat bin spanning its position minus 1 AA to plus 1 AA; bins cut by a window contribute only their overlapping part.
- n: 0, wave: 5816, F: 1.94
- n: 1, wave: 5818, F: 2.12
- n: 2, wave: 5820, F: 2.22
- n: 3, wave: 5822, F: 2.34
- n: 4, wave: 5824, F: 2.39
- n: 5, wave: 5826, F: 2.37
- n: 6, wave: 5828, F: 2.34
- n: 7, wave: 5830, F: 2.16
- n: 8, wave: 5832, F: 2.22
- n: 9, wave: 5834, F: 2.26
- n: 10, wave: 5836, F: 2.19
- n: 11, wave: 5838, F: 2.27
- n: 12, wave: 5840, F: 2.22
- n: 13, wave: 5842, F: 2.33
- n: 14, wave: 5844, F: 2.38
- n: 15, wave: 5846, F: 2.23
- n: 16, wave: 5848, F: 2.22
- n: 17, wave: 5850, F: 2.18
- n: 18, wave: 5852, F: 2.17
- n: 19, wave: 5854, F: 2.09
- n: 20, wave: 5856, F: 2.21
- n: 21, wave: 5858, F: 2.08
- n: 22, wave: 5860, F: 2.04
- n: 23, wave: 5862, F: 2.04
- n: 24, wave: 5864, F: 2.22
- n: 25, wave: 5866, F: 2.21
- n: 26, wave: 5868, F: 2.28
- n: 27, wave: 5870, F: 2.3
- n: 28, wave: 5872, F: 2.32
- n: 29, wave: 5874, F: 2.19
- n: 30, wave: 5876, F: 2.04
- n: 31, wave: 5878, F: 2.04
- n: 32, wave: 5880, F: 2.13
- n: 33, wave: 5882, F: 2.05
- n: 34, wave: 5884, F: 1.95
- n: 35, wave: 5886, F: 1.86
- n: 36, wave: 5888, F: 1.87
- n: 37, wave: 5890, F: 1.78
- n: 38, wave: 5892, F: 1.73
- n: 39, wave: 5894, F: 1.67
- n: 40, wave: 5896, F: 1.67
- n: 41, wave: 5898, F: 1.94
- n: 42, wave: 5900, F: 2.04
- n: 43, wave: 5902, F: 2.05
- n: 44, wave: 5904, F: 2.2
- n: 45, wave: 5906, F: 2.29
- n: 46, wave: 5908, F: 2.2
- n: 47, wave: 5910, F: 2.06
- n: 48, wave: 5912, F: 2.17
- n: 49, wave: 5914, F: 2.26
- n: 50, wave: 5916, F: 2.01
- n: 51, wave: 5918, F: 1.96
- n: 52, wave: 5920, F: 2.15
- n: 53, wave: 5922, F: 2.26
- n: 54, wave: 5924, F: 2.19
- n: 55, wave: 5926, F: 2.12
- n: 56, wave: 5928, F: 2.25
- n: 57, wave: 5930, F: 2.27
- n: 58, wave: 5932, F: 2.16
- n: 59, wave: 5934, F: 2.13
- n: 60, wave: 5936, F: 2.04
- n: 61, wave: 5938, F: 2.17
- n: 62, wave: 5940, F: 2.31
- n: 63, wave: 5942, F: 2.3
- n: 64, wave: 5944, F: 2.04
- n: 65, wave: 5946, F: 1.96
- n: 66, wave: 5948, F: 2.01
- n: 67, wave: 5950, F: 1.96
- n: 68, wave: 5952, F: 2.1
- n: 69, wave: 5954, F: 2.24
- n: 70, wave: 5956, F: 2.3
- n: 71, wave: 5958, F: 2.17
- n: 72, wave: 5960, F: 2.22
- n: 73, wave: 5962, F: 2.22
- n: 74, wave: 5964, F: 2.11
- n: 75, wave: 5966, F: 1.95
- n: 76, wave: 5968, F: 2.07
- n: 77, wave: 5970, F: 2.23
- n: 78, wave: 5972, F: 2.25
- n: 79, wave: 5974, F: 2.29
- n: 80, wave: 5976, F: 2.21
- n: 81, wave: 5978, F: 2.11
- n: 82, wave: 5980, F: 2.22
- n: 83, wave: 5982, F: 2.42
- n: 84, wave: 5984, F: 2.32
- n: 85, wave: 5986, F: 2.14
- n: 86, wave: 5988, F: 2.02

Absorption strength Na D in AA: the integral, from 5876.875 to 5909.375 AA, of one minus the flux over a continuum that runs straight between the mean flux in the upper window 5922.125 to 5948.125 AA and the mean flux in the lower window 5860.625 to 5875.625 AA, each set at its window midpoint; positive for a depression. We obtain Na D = 3.3 AA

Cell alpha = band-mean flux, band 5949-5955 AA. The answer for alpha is 2.1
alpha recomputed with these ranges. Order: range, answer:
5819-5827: 2.33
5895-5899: 1.8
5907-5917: 2.14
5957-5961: 2.2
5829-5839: 2.22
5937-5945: 2.21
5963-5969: 2.04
